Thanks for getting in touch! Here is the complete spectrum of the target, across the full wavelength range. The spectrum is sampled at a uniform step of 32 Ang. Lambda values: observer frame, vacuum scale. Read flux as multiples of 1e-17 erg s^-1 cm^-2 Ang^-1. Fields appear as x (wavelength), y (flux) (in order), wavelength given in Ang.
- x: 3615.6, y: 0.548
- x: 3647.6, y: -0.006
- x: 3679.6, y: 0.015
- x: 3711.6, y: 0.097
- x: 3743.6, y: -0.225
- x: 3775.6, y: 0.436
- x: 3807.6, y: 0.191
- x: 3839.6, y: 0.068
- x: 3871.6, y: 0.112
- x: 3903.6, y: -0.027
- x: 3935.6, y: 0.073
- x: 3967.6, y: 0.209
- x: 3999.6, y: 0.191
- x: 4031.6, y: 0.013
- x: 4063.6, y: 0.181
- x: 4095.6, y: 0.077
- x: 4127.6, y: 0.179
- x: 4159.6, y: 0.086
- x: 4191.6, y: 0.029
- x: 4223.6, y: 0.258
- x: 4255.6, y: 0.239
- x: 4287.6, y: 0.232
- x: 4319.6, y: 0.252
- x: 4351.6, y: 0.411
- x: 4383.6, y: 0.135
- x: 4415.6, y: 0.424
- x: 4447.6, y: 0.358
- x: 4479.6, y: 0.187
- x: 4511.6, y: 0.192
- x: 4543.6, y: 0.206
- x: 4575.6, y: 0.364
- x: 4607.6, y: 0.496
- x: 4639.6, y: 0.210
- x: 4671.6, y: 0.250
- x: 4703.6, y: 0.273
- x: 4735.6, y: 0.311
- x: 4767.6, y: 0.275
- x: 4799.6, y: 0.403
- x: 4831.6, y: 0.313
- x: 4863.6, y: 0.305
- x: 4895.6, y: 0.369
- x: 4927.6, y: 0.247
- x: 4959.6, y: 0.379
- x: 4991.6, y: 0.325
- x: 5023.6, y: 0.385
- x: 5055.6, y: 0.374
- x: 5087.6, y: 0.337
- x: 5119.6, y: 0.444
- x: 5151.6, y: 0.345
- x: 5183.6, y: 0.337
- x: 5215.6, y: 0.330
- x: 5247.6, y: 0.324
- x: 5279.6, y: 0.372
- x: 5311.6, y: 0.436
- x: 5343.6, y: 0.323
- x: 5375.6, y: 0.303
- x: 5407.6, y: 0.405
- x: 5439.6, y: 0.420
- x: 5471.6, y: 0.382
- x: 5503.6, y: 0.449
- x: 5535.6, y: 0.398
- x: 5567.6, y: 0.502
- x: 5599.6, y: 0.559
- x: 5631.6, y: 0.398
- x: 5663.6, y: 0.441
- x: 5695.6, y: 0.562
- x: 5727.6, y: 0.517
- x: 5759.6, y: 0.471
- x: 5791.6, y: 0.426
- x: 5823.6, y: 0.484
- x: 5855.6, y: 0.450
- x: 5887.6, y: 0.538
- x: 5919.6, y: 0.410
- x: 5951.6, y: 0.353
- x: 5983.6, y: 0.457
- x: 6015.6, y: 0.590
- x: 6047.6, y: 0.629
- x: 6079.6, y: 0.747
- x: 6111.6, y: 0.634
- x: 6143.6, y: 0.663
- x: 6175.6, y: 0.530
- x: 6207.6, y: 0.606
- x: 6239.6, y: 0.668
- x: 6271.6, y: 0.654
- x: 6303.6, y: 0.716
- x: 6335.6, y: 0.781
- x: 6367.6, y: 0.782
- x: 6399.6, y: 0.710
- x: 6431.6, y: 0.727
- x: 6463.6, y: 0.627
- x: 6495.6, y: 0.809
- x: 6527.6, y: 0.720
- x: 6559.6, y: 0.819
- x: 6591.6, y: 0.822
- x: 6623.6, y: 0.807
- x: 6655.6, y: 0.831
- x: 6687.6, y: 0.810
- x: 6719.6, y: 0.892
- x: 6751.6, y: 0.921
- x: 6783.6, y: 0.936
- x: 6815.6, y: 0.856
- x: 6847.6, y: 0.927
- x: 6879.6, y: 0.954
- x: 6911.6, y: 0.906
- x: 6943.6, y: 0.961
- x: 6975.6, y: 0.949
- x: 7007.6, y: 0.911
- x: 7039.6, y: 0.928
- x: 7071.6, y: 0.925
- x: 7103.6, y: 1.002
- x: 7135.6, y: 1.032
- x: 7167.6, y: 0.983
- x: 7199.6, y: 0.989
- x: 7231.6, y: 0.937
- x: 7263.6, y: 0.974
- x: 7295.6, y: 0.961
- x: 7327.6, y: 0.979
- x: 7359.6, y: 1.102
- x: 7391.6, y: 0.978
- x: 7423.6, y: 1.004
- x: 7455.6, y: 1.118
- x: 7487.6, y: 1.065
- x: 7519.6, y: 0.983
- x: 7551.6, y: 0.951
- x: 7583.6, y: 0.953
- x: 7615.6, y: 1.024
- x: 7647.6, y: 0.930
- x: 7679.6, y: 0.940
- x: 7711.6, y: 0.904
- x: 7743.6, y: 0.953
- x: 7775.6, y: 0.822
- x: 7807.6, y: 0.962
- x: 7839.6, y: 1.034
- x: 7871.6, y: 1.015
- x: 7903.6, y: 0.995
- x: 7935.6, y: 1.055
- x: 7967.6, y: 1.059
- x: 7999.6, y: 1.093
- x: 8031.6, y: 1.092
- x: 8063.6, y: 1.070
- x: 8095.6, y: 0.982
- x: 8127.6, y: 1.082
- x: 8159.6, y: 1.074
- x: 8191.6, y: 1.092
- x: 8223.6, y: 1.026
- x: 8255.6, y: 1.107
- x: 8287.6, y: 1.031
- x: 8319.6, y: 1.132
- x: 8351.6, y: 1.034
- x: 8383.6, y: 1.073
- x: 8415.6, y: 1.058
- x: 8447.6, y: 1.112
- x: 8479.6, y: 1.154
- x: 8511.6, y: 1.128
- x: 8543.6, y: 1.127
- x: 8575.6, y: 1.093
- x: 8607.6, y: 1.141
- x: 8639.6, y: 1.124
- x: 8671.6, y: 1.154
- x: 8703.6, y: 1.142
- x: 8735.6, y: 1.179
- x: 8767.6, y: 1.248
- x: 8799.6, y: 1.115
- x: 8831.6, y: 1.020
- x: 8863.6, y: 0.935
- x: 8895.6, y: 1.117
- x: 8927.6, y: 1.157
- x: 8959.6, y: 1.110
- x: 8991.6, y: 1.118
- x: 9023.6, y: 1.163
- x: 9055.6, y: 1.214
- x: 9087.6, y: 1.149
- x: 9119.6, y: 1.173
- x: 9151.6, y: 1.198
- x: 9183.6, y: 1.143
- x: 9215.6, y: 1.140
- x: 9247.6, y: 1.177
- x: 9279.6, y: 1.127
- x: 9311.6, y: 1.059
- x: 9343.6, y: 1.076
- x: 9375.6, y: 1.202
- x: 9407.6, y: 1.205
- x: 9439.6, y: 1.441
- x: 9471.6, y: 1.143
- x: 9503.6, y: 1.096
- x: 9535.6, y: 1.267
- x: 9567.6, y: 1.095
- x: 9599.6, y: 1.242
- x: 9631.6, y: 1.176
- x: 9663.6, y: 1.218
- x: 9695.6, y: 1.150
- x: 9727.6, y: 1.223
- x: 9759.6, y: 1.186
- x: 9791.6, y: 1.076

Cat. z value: 0.503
